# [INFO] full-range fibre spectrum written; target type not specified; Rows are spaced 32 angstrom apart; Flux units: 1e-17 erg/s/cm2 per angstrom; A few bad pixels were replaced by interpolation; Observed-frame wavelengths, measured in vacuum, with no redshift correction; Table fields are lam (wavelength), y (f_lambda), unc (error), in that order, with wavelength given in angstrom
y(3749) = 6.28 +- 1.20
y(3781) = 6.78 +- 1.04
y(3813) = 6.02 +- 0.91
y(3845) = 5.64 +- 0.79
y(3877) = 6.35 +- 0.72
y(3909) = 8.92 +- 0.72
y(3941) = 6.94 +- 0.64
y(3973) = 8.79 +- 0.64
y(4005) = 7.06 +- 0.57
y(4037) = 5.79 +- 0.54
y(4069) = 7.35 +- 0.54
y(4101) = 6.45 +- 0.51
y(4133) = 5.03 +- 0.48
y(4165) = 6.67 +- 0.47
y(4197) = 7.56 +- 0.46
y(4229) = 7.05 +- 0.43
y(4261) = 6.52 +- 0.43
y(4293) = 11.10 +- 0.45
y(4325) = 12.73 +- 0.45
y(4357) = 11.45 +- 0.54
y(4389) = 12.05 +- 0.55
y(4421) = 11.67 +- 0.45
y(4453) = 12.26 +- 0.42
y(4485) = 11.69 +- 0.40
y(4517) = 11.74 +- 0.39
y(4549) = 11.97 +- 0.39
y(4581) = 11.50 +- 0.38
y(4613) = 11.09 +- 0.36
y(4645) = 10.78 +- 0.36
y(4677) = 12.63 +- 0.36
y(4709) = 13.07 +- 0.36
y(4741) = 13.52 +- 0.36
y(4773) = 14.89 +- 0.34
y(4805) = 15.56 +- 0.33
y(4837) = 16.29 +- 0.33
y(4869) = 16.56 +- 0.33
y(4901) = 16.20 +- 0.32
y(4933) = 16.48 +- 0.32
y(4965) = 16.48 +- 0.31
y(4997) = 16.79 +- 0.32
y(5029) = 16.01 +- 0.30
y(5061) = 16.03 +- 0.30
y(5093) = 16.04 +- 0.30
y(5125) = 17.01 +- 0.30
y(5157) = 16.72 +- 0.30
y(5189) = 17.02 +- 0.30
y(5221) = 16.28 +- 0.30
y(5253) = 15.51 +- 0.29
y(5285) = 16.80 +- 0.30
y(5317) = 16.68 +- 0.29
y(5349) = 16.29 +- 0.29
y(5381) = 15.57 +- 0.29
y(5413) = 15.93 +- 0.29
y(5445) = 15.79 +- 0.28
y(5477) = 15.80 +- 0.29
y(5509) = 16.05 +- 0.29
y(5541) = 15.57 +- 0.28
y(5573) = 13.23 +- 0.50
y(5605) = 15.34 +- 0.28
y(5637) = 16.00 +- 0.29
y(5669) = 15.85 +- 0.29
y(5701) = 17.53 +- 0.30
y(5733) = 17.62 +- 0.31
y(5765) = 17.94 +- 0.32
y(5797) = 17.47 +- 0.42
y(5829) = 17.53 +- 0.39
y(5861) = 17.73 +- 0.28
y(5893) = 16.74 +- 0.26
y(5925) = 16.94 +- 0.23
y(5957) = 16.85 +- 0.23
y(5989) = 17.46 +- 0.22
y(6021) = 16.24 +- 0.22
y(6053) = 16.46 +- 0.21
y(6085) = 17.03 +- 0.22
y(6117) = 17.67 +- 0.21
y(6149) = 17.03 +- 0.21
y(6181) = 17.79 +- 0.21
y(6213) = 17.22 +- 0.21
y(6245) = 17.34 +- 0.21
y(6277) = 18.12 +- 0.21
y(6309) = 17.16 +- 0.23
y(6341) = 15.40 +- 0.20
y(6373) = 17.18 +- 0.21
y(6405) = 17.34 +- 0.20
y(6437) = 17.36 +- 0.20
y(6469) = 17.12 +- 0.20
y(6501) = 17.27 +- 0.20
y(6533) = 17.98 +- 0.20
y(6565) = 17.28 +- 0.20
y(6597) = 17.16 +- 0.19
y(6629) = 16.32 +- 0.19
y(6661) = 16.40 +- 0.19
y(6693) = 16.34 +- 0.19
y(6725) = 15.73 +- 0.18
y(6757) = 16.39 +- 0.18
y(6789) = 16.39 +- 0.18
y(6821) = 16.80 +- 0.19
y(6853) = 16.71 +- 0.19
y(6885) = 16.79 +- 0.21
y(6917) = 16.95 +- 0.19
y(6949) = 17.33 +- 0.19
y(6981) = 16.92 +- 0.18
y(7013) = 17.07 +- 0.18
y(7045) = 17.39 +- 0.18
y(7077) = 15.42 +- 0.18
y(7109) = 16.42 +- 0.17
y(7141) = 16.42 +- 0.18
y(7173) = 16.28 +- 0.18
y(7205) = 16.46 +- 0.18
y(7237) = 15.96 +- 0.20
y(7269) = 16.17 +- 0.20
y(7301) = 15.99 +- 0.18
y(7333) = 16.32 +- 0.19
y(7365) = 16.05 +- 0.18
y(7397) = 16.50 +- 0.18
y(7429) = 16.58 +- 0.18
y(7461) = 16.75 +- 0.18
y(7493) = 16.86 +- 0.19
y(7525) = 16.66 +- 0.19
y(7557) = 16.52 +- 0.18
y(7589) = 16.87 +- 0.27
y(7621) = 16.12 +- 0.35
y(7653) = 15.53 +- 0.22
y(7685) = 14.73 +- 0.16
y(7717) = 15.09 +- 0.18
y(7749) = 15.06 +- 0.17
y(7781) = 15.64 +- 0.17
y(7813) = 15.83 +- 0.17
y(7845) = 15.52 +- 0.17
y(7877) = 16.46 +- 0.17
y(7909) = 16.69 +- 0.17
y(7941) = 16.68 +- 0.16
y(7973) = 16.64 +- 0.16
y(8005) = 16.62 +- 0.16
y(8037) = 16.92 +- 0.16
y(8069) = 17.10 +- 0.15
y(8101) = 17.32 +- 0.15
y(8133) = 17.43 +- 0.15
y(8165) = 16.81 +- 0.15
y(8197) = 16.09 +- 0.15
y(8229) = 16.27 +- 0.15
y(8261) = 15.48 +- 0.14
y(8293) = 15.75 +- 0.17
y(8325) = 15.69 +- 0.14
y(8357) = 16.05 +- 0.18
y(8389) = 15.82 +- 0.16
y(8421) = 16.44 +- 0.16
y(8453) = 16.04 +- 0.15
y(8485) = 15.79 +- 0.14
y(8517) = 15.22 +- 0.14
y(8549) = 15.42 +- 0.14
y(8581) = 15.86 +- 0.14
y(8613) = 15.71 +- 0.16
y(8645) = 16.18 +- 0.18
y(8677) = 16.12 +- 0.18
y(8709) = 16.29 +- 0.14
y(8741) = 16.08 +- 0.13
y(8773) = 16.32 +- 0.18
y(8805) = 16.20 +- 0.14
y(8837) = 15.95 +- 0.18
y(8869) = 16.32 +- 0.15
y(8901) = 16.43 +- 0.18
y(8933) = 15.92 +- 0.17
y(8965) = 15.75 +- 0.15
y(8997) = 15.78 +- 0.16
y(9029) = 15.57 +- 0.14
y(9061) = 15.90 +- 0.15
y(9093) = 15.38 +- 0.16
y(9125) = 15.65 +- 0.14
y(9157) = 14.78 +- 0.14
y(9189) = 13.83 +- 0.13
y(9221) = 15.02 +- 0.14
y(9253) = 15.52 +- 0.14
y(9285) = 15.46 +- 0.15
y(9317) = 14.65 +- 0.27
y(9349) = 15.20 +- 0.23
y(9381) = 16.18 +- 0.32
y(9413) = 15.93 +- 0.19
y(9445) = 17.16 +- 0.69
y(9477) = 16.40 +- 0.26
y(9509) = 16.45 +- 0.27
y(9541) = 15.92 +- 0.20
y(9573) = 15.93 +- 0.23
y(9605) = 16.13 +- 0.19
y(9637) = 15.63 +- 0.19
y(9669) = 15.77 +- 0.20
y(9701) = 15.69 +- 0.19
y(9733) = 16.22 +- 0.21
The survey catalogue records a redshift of 0.077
